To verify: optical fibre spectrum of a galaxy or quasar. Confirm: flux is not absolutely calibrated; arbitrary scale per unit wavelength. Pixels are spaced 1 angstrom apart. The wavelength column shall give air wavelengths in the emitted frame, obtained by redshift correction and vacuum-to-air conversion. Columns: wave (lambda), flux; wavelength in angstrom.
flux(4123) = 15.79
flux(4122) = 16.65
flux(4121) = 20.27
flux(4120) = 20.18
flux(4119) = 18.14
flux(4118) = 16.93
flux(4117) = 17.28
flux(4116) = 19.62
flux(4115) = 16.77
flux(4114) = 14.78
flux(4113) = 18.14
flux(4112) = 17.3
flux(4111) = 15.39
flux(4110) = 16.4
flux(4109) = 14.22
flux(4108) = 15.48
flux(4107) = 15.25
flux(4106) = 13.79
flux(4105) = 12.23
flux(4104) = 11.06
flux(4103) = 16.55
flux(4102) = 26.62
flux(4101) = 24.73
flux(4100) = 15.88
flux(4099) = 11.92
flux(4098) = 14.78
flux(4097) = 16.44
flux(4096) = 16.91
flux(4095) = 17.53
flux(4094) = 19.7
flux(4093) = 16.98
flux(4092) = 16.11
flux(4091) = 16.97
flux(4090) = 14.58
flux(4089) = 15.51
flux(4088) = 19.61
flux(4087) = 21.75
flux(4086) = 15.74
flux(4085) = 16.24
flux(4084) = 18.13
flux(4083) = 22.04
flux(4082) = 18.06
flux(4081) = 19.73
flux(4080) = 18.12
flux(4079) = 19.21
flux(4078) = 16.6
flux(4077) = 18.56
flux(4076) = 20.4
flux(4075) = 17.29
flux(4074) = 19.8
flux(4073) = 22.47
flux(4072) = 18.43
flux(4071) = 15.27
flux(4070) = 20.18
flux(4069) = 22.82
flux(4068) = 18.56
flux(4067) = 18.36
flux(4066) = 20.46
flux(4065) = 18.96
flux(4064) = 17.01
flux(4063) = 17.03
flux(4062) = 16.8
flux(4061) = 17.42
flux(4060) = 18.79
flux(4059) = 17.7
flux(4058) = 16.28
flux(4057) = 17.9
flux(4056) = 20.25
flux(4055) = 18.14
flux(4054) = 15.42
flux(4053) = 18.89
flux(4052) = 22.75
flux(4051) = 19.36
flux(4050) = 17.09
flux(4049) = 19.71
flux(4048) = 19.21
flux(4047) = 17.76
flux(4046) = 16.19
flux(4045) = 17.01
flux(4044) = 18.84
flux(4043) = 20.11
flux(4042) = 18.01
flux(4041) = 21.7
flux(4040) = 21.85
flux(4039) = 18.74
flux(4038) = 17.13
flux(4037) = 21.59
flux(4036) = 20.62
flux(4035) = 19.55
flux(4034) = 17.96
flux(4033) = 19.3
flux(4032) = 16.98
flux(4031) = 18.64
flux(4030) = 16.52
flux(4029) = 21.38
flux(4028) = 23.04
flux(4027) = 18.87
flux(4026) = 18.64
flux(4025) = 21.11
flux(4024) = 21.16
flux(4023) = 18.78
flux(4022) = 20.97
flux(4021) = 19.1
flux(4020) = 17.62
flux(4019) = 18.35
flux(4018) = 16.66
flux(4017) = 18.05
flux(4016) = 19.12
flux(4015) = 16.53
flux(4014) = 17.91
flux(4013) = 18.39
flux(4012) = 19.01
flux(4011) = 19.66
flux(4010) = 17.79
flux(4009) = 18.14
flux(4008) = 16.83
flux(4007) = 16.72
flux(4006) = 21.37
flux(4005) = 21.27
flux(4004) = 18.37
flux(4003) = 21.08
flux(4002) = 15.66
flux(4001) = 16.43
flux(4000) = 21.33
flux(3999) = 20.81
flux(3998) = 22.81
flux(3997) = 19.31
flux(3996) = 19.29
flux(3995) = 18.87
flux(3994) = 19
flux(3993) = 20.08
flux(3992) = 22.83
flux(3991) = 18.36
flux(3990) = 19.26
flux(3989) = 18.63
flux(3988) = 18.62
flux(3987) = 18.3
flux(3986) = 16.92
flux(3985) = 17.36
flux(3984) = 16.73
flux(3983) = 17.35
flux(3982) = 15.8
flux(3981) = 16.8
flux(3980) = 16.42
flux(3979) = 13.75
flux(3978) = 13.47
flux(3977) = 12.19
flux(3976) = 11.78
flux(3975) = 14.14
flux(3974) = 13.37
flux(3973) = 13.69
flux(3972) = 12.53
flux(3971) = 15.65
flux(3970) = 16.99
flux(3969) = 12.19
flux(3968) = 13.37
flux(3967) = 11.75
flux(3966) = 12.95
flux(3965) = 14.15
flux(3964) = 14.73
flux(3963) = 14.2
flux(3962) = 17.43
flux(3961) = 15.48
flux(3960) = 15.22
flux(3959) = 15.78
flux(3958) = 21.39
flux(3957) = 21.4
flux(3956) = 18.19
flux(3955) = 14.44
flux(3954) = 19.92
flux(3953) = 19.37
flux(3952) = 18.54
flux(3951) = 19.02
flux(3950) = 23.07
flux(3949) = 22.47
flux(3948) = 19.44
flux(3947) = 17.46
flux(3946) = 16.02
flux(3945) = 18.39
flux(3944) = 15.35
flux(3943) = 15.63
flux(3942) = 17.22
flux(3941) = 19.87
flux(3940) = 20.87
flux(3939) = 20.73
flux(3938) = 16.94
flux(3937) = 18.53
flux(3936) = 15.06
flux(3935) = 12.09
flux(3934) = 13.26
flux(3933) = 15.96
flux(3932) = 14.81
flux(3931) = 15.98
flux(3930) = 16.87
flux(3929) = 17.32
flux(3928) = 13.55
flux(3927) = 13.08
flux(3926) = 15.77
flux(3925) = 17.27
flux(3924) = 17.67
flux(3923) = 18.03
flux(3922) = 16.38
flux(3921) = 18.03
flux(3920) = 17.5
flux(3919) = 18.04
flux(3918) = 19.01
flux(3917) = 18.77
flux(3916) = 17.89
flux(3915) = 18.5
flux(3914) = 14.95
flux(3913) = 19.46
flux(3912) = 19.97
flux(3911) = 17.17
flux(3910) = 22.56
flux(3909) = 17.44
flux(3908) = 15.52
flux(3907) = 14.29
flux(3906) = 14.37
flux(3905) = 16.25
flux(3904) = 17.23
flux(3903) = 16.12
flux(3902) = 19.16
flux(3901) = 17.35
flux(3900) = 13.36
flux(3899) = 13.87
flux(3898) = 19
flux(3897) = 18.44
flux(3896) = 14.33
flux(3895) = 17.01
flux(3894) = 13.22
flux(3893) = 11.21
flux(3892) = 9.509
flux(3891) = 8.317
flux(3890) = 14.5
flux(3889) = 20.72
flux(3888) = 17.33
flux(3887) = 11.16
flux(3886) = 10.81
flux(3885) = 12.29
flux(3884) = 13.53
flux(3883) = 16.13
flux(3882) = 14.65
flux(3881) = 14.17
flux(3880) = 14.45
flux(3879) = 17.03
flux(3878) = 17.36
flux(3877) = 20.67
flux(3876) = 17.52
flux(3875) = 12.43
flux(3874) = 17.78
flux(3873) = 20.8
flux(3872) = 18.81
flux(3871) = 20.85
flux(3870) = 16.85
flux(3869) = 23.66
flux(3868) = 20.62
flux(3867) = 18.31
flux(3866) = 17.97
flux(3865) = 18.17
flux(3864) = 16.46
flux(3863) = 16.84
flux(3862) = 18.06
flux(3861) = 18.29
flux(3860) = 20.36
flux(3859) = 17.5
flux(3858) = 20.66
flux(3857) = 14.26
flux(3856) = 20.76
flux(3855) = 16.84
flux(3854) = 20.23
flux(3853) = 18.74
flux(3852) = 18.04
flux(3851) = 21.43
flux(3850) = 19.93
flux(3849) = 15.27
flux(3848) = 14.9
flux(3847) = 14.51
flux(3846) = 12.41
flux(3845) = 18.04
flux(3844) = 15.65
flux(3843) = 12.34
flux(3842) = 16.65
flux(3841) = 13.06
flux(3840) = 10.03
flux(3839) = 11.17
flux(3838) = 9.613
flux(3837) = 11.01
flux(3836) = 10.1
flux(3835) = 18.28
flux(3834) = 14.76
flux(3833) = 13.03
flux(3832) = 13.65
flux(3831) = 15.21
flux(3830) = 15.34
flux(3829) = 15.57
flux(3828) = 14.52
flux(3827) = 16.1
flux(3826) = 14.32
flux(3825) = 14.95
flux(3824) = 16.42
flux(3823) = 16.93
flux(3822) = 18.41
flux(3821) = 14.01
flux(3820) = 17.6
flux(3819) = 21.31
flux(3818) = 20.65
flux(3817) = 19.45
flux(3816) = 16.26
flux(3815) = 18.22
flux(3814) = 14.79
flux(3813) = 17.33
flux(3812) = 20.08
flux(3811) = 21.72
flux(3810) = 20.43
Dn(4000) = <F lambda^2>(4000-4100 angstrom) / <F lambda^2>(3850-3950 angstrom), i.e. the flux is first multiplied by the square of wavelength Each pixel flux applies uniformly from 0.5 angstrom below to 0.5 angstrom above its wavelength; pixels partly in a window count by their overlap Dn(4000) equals 1.17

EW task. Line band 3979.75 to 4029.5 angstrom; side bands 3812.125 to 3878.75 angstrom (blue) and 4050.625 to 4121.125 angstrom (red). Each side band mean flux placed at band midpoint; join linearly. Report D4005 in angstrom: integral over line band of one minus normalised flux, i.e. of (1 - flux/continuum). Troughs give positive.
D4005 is -4.1 angstrom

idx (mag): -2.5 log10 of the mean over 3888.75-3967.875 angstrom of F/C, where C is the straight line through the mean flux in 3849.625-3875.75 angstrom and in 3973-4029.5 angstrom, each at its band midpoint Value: 0.11 mag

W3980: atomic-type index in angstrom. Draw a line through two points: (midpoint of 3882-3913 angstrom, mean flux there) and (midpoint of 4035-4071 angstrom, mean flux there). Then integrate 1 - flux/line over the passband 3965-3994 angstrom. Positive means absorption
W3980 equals 2.4 angstrom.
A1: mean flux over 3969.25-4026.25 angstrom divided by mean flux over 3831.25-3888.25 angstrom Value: 1.10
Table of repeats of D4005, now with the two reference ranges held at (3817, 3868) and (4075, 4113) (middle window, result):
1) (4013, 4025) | -1.23 angstrom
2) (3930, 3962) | -1.94 angstrom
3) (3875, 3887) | 1.00 angstrom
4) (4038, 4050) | -1.29 angstrom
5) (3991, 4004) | -2.19 angstrom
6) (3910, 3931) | -1.03 angstrom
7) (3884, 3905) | 2.17 angstrom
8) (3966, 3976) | 1.87 angstrom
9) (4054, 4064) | -0.33 angstrom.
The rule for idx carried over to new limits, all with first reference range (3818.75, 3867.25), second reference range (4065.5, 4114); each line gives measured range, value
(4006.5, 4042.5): -0.10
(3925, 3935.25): 0.11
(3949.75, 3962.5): -0.10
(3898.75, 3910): 0.01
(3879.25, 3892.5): 0.19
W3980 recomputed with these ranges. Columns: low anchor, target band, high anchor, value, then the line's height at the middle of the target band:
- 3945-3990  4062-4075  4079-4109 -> -1.5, 17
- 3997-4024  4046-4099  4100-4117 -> -2.0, 17.5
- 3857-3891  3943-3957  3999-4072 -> -0.6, 17.8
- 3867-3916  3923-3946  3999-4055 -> 0.9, 17.2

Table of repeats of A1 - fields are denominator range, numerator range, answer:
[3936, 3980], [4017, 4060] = 1.15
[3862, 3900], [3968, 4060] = 1.13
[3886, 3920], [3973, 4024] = 1.11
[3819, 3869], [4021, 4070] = 1.17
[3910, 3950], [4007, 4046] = 1.09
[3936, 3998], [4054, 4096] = 1.07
